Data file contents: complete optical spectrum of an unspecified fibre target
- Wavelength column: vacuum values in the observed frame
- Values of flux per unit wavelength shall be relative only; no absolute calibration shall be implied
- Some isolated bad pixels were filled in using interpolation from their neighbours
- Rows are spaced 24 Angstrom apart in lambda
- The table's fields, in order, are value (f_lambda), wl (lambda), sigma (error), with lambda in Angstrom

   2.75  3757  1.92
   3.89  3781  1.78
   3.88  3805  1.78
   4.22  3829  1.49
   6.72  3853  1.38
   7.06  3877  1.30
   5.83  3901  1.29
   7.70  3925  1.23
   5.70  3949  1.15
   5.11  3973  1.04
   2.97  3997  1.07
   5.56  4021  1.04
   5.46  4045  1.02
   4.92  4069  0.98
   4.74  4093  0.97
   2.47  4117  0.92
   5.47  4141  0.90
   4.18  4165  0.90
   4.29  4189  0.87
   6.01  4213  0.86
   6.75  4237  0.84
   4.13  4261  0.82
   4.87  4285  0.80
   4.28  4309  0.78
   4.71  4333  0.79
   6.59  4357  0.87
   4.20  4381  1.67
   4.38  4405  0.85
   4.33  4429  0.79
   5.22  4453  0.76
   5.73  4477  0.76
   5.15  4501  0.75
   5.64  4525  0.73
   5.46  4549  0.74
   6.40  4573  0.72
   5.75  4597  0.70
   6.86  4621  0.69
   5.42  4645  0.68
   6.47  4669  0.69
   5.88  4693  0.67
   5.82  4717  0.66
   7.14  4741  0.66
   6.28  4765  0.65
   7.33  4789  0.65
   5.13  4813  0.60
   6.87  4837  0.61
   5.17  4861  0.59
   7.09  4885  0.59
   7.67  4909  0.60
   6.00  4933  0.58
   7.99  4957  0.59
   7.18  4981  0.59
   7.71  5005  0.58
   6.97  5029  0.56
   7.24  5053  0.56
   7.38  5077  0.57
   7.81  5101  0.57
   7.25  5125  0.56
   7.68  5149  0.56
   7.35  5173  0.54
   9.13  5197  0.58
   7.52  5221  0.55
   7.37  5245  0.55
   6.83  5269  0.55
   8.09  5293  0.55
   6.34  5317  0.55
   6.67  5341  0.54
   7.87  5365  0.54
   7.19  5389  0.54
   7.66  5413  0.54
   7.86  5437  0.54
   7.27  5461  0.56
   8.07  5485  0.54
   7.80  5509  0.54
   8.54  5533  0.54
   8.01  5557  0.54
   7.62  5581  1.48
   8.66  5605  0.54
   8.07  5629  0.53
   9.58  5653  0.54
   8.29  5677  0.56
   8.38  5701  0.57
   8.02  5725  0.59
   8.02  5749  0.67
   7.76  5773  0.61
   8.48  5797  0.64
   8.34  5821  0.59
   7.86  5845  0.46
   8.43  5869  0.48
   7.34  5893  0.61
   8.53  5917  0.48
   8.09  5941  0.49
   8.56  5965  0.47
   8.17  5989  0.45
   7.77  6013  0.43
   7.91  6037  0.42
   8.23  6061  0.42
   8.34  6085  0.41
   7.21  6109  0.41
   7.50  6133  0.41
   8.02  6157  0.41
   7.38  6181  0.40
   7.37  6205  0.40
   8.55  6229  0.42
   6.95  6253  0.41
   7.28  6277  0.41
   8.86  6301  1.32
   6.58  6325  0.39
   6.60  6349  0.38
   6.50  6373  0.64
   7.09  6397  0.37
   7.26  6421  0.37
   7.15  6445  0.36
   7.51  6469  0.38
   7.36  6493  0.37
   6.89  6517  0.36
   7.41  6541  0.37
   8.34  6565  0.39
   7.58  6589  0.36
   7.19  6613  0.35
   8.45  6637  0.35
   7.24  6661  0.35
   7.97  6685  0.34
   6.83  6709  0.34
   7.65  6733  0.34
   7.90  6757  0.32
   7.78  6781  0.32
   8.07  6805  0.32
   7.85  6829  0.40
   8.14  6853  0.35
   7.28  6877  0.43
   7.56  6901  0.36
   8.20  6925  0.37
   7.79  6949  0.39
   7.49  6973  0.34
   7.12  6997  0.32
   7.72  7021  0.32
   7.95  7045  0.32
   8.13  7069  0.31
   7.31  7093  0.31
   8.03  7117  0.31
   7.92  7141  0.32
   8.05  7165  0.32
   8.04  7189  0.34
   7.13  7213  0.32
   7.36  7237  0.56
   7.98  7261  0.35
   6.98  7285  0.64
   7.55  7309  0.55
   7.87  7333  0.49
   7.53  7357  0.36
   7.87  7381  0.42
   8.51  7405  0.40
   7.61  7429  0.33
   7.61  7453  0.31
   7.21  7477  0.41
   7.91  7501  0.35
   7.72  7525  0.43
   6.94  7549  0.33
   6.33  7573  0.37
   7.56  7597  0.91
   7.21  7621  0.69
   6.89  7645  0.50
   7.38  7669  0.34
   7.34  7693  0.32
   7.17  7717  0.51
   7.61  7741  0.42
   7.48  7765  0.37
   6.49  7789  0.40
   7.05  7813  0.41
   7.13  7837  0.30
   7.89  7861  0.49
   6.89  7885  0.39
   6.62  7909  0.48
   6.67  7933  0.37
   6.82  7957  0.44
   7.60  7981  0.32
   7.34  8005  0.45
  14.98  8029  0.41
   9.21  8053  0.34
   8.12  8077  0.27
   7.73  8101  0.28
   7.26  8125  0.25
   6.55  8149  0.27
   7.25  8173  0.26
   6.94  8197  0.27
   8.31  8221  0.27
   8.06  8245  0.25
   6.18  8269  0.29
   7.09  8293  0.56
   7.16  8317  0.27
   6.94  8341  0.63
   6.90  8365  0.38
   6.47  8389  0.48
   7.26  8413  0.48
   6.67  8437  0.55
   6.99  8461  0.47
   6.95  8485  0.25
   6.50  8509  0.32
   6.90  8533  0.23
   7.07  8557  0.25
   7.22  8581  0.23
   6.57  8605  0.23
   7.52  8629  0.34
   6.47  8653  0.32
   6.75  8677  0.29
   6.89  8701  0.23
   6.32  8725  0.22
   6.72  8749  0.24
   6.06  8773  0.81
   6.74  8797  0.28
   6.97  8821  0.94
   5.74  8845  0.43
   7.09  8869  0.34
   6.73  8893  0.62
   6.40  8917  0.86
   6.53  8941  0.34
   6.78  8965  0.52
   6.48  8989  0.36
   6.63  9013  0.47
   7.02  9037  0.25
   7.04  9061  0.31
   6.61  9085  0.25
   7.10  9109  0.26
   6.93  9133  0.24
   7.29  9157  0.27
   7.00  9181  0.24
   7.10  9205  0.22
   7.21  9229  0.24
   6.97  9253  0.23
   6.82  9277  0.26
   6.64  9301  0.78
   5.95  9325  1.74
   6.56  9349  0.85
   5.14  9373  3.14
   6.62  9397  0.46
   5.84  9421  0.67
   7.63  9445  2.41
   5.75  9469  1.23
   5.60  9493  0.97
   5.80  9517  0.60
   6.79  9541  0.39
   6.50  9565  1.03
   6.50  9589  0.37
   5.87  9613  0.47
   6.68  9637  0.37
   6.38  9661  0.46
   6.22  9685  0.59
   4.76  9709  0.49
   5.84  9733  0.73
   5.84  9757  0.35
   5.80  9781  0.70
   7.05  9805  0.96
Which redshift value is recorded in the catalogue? 0.22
